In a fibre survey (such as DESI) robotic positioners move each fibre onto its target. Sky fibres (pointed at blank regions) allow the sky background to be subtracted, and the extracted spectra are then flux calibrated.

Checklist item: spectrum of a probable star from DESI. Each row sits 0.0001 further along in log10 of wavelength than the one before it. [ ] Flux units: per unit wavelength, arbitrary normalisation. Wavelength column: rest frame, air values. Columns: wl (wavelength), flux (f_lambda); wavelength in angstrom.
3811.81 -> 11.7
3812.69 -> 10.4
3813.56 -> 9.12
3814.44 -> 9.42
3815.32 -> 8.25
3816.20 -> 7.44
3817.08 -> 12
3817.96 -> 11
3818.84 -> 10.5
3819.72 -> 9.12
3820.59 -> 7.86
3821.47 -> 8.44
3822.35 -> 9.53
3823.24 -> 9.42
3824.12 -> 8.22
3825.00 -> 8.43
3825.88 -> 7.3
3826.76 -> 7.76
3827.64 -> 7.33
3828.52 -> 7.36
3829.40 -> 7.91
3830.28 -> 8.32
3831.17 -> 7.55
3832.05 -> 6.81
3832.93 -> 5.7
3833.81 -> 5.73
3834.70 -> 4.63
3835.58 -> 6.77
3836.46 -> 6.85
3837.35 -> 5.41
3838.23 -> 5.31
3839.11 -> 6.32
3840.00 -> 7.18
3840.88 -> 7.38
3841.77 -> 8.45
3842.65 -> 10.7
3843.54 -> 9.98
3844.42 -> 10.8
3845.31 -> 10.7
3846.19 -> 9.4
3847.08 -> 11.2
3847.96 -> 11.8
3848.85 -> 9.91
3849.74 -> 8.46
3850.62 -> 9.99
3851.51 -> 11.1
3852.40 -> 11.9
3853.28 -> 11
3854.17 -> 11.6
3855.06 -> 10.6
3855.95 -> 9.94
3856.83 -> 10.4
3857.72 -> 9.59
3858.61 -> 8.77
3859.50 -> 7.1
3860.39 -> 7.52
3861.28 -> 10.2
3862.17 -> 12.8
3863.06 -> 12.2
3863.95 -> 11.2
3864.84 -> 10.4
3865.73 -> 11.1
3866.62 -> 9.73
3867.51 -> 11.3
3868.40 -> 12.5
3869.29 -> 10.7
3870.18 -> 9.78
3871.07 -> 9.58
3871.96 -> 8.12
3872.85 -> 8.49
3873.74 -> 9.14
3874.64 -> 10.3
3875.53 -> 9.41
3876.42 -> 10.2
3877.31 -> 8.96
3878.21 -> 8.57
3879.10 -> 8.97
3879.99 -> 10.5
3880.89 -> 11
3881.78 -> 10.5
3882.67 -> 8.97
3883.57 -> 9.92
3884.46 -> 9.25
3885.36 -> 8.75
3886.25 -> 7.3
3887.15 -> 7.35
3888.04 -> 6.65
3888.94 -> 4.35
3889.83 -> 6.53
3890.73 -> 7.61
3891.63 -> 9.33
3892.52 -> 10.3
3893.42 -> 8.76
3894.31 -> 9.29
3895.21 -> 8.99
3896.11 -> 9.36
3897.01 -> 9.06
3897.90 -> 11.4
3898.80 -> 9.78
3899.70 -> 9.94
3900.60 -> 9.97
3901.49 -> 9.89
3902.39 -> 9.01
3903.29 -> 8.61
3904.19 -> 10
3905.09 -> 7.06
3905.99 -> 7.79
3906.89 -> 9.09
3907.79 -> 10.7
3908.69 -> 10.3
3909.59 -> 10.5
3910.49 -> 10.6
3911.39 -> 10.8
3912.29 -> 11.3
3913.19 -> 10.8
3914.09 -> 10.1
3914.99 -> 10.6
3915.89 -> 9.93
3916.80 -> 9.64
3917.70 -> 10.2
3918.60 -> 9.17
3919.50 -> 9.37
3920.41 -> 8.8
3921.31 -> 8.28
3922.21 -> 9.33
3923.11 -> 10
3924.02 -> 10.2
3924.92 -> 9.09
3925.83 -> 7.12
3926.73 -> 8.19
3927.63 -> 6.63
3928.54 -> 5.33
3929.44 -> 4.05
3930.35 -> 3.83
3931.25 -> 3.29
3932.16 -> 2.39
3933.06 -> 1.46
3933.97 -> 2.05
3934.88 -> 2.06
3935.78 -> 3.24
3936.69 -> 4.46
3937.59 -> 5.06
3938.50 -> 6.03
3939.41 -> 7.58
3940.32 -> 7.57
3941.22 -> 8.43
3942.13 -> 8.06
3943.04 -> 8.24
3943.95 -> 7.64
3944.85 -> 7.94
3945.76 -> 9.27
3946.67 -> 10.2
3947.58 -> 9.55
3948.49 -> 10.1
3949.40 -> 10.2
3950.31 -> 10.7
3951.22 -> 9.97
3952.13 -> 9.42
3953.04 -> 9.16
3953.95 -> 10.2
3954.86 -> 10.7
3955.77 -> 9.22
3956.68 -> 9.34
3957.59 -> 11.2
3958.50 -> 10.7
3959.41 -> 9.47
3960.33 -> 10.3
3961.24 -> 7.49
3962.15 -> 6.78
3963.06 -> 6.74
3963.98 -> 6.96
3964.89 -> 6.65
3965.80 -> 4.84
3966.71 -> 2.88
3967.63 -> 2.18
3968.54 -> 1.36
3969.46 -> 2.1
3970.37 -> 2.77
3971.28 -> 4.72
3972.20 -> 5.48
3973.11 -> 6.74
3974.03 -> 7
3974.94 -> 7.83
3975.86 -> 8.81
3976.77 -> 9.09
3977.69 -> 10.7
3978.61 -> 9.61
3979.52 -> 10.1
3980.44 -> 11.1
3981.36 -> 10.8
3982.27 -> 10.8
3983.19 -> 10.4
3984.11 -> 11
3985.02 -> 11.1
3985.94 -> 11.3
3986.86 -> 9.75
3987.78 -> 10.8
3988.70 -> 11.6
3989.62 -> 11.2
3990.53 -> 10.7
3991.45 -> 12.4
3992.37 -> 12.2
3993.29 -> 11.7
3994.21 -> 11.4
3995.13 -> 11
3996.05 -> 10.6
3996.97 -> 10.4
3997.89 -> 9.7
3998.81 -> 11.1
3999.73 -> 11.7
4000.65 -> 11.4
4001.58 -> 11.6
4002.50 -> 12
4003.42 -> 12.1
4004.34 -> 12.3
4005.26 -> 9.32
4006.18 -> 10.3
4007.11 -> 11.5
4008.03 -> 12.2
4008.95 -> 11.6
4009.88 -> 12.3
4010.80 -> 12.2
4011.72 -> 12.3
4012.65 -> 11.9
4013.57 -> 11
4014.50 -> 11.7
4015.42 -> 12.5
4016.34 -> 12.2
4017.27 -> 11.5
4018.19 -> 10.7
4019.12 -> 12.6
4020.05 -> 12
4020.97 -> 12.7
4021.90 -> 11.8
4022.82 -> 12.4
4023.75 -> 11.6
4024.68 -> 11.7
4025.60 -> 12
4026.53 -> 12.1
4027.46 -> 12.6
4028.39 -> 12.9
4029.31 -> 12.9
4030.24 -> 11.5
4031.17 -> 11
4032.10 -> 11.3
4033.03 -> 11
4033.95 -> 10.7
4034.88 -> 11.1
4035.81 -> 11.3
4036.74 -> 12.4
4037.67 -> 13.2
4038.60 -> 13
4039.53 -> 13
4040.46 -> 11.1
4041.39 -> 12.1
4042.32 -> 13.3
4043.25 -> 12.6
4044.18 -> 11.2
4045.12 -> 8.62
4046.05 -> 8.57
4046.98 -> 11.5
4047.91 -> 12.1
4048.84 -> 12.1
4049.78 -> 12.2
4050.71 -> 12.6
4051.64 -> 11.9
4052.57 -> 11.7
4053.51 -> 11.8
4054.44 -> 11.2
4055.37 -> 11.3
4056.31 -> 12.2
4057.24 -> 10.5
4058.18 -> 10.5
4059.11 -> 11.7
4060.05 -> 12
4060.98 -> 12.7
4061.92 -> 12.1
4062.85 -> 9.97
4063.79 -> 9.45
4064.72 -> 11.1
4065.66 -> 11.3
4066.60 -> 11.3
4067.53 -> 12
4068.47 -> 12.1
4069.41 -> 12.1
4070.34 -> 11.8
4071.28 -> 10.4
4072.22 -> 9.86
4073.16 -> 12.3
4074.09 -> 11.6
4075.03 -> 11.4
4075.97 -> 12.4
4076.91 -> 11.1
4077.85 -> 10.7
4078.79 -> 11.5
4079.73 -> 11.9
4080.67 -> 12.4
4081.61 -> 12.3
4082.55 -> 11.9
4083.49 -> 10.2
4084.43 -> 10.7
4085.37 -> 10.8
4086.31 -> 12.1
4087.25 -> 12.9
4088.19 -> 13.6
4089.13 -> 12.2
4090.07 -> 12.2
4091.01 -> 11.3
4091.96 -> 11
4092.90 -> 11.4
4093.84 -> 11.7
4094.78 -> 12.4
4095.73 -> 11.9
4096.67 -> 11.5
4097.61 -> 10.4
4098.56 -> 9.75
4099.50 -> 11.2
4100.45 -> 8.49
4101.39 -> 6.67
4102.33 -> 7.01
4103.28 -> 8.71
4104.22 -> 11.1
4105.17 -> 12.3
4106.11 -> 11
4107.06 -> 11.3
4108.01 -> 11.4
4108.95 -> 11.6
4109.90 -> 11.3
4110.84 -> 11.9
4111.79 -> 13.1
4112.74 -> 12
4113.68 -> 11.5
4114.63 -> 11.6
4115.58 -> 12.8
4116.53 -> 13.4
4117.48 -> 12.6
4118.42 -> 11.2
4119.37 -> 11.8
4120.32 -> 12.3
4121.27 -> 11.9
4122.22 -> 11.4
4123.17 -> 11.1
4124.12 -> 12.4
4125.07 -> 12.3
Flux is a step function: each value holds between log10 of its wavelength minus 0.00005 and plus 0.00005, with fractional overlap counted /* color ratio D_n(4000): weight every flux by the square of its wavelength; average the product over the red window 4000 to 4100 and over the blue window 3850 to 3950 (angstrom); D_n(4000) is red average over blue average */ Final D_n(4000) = 1.43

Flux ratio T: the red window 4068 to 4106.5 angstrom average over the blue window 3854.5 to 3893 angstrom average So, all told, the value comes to 1.18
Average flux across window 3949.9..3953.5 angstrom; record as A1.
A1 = 9.8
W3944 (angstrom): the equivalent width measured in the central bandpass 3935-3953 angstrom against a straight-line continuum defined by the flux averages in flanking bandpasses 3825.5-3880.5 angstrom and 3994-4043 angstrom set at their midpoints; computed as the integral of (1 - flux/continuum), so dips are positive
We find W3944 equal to 4.4 angstrom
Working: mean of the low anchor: 9.15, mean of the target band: 8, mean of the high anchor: 11.7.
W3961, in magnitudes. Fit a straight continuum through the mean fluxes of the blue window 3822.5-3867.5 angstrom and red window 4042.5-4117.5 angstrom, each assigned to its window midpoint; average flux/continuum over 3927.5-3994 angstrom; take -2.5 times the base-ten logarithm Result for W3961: 0.28 mag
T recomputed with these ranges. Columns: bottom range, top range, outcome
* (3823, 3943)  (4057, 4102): 1.31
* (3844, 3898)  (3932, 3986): 0.79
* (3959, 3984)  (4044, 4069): 1.57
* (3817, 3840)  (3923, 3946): 0.79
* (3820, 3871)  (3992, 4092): 1.28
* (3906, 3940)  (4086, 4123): 1.50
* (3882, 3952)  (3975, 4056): 1.39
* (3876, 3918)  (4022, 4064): 1.25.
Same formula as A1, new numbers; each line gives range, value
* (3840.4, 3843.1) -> 8.81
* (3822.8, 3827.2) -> 8.23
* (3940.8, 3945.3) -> 8.06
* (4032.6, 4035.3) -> 11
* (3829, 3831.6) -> 7.91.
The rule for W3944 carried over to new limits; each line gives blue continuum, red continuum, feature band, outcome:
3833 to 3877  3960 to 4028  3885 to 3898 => 1.80 angstrom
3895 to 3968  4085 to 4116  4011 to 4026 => -3.33 angstrom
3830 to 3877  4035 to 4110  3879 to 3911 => 1.94 angstrom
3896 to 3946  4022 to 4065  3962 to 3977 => 6.48 angstrom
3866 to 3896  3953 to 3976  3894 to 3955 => -2.77 angstrom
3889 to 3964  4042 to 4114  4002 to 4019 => -2.78 angstrom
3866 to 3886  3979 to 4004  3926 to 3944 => 8.95 angstrom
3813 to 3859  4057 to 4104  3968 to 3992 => 3.30 angstrom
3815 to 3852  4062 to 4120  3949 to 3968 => 2.85 angstrom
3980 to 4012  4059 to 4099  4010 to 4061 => -1.81 angstrom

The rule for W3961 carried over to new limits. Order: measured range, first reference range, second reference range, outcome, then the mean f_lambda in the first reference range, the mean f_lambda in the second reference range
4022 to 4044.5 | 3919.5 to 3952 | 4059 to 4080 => -0.173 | 7.1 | 11.4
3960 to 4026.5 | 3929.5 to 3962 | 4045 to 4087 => -0.085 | 7.57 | 11.4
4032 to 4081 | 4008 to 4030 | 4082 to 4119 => 0.016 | 12.1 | 11.3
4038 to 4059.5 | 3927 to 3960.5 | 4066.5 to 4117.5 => -0.139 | 7.42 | 11.4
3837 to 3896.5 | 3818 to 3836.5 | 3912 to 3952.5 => -0.212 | 7.78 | 7.69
